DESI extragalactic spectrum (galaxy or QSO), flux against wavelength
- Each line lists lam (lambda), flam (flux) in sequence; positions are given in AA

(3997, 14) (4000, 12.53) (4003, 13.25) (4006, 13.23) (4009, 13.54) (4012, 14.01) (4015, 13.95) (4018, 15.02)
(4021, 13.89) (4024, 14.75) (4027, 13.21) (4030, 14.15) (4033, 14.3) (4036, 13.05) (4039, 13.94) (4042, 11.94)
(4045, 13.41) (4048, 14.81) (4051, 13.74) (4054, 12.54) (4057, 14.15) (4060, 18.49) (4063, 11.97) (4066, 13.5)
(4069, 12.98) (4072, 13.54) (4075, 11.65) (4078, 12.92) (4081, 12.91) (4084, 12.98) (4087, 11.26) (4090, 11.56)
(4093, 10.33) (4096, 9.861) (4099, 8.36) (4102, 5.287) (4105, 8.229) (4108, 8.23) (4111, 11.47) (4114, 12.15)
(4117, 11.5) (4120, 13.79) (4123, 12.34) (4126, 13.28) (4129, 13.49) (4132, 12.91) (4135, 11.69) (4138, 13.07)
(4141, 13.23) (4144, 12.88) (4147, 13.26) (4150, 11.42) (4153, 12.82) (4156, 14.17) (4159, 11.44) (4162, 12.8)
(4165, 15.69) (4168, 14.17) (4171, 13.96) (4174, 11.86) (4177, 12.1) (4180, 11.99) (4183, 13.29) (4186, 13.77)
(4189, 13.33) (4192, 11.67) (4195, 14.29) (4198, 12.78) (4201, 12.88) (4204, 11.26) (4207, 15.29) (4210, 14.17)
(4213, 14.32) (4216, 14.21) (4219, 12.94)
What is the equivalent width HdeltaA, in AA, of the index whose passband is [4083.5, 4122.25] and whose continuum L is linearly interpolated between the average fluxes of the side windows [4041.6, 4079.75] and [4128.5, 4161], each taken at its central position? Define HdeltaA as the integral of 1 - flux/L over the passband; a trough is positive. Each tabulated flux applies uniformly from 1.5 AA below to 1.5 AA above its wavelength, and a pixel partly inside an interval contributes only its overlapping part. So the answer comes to 8.2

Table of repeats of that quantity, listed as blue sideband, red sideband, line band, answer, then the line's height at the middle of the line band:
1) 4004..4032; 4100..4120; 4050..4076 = -3.78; 11.9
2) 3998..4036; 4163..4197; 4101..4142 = 5.85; 13.5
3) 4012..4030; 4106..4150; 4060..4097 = 2.13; 13.2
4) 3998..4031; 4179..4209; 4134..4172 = 0.33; 13.2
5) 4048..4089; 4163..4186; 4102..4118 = 4.21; 13.3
